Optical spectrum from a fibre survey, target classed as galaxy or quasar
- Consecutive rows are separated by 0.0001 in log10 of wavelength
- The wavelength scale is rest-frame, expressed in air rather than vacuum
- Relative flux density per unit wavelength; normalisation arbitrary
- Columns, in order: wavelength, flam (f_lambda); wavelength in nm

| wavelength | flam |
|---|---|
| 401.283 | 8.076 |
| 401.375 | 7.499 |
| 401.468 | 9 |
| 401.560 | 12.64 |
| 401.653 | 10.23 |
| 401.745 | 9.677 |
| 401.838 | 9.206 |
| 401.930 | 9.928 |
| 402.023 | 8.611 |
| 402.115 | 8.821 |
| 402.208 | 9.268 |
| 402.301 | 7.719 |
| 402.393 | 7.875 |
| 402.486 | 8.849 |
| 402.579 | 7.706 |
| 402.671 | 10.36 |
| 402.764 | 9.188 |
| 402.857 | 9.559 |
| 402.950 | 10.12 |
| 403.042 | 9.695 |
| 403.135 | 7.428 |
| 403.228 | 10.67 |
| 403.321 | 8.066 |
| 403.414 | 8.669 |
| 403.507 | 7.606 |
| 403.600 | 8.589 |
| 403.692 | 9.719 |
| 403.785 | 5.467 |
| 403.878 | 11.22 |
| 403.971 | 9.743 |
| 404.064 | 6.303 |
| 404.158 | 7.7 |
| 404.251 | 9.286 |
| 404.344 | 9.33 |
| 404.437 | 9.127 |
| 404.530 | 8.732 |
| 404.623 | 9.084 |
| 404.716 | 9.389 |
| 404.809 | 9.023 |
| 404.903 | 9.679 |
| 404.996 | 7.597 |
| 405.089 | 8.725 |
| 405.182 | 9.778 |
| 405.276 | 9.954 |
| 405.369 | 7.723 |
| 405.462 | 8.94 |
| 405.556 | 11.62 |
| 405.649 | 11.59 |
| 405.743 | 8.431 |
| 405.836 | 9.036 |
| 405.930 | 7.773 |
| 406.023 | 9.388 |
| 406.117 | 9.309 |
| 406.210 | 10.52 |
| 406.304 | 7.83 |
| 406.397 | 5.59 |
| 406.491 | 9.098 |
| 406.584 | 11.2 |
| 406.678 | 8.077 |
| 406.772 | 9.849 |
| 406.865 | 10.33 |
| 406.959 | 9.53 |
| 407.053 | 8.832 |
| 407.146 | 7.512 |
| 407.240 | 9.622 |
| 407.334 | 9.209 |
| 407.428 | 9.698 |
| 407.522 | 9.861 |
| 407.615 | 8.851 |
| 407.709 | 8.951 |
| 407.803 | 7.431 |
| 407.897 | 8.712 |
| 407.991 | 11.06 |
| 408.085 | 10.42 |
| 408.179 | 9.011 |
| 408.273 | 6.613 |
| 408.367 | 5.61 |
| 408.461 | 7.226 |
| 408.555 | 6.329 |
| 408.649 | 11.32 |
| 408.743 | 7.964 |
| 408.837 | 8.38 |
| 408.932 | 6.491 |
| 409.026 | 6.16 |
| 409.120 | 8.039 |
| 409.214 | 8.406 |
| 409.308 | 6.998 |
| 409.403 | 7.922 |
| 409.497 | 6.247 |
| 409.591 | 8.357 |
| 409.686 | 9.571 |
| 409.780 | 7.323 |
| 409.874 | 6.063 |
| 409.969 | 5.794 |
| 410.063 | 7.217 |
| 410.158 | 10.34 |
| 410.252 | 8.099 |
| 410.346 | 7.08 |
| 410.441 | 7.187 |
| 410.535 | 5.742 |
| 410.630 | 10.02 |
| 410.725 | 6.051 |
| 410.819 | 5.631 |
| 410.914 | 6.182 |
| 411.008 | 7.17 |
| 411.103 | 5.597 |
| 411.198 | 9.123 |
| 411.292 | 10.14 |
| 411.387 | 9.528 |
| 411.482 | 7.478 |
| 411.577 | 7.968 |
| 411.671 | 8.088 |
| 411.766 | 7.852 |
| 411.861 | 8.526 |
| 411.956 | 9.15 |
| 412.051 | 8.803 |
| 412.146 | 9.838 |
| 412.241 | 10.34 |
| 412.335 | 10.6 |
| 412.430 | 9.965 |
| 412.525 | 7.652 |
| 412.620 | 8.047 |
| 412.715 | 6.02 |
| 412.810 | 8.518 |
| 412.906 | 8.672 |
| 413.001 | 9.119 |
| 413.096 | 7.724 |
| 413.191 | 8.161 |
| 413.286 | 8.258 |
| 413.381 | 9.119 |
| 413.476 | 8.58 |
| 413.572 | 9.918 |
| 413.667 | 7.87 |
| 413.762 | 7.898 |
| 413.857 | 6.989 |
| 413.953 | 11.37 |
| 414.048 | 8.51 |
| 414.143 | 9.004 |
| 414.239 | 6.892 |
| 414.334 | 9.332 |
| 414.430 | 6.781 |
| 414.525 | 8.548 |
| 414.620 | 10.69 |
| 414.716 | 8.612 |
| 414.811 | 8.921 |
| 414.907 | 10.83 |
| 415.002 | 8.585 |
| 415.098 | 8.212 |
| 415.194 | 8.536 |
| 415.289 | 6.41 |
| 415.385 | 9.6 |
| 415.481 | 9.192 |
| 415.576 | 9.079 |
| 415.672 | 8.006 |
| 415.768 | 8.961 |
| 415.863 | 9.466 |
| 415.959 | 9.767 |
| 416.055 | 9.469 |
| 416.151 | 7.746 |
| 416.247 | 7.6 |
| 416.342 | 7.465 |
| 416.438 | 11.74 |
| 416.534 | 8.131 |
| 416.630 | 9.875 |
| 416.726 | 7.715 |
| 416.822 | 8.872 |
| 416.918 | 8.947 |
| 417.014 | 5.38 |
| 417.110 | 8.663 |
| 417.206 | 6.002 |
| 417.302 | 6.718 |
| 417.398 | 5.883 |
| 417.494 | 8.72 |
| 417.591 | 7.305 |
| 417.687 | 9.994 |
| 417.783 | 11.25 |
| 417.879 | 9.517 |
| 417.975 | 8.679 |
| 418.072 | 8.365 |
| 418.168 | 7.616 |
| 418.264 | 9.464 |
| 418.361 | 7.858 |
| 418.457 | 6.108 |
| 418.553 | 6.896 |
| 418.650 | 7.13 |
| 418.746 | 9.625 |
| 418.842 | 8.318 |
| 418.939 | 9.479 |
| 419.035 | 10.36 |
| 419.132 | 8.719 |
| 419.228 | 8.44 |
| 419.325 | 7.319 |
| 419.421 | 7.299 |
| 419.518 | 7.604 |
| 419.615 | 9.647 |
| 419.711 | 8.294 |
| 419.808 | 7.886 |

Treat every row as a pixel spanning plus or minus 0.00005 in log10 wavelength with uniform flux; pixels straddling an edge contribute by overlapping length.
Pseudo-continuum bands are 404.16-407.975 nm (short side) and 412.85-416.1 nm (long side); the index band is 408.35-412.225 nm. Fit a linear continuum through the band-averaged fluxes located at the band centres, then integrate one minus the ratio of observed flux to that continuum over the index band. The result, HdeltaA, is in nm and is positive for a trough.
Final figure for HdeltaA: 0.50 nm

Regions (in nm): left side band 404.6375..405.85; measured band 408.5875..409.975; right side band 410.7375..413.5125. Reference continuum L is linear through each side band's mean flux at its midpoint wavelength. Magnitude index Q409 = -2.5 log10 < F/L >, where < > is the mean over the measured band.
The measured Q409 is 0.14 mag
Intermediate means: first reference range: 9.35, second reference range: 8.31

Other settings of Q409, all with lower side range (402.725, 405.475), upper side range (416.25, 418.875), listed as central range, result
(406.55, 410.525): 0.05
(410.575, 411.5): 0.11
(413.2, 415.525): -0.04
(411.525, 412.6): -0.06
